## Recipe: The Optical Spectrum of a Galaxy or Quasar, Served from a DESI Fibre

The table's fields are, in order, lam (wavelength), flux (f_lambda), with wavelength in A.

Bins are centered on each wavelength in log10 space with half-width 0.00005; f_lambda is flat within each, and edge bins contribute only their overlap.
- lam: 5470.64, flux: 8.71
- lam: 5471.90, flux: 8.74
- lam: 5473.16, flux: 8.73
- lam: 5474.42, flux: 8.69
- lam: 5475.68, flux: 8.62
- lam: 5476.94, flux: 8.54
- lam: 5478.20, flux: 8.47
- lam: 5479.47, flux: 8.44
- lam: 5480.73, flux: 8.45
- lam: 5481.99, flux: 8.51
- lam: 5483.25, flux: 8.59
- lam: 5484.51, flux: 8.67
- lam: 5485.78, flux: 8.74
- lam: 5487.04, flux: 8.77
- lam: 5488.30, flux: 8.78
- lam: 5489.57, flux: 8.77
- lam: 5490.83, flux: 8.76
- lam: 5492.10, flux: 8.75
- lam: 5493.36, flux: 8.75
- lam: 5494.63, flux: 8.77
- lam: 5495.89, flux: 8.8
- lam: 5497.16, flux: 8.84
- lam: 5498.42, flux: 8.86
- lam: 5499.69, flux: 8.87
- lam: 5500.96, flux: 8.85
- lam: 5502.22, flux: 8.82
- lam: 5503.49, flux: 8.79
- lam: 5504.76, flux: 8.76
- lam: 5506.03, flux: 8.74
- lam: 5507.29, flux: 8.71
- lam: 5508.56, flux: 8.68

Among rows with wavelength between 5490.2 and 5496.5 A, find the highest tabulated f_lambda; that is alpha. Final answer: 8.8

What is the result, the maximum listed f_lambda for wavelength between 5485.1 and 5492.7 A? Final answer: 8.78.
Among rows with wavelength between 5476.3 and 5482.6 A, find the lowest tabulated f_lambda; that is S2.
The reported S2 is 8.44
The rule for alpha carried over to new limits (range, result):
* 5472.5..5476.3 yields 8.73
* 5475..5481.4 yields 8.62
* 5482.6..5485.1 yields 8.67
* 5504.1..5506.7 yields 8.76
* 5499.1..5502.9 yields 8.87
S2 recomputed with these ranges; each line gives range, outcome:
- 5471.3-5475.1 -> 8.69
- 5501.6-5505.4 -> 8.76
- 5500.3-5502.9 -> 8.82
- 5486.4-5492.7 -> 8.75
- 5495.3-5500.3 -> 8.8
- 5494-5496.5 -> 8.77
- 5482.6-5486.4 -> 8.59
